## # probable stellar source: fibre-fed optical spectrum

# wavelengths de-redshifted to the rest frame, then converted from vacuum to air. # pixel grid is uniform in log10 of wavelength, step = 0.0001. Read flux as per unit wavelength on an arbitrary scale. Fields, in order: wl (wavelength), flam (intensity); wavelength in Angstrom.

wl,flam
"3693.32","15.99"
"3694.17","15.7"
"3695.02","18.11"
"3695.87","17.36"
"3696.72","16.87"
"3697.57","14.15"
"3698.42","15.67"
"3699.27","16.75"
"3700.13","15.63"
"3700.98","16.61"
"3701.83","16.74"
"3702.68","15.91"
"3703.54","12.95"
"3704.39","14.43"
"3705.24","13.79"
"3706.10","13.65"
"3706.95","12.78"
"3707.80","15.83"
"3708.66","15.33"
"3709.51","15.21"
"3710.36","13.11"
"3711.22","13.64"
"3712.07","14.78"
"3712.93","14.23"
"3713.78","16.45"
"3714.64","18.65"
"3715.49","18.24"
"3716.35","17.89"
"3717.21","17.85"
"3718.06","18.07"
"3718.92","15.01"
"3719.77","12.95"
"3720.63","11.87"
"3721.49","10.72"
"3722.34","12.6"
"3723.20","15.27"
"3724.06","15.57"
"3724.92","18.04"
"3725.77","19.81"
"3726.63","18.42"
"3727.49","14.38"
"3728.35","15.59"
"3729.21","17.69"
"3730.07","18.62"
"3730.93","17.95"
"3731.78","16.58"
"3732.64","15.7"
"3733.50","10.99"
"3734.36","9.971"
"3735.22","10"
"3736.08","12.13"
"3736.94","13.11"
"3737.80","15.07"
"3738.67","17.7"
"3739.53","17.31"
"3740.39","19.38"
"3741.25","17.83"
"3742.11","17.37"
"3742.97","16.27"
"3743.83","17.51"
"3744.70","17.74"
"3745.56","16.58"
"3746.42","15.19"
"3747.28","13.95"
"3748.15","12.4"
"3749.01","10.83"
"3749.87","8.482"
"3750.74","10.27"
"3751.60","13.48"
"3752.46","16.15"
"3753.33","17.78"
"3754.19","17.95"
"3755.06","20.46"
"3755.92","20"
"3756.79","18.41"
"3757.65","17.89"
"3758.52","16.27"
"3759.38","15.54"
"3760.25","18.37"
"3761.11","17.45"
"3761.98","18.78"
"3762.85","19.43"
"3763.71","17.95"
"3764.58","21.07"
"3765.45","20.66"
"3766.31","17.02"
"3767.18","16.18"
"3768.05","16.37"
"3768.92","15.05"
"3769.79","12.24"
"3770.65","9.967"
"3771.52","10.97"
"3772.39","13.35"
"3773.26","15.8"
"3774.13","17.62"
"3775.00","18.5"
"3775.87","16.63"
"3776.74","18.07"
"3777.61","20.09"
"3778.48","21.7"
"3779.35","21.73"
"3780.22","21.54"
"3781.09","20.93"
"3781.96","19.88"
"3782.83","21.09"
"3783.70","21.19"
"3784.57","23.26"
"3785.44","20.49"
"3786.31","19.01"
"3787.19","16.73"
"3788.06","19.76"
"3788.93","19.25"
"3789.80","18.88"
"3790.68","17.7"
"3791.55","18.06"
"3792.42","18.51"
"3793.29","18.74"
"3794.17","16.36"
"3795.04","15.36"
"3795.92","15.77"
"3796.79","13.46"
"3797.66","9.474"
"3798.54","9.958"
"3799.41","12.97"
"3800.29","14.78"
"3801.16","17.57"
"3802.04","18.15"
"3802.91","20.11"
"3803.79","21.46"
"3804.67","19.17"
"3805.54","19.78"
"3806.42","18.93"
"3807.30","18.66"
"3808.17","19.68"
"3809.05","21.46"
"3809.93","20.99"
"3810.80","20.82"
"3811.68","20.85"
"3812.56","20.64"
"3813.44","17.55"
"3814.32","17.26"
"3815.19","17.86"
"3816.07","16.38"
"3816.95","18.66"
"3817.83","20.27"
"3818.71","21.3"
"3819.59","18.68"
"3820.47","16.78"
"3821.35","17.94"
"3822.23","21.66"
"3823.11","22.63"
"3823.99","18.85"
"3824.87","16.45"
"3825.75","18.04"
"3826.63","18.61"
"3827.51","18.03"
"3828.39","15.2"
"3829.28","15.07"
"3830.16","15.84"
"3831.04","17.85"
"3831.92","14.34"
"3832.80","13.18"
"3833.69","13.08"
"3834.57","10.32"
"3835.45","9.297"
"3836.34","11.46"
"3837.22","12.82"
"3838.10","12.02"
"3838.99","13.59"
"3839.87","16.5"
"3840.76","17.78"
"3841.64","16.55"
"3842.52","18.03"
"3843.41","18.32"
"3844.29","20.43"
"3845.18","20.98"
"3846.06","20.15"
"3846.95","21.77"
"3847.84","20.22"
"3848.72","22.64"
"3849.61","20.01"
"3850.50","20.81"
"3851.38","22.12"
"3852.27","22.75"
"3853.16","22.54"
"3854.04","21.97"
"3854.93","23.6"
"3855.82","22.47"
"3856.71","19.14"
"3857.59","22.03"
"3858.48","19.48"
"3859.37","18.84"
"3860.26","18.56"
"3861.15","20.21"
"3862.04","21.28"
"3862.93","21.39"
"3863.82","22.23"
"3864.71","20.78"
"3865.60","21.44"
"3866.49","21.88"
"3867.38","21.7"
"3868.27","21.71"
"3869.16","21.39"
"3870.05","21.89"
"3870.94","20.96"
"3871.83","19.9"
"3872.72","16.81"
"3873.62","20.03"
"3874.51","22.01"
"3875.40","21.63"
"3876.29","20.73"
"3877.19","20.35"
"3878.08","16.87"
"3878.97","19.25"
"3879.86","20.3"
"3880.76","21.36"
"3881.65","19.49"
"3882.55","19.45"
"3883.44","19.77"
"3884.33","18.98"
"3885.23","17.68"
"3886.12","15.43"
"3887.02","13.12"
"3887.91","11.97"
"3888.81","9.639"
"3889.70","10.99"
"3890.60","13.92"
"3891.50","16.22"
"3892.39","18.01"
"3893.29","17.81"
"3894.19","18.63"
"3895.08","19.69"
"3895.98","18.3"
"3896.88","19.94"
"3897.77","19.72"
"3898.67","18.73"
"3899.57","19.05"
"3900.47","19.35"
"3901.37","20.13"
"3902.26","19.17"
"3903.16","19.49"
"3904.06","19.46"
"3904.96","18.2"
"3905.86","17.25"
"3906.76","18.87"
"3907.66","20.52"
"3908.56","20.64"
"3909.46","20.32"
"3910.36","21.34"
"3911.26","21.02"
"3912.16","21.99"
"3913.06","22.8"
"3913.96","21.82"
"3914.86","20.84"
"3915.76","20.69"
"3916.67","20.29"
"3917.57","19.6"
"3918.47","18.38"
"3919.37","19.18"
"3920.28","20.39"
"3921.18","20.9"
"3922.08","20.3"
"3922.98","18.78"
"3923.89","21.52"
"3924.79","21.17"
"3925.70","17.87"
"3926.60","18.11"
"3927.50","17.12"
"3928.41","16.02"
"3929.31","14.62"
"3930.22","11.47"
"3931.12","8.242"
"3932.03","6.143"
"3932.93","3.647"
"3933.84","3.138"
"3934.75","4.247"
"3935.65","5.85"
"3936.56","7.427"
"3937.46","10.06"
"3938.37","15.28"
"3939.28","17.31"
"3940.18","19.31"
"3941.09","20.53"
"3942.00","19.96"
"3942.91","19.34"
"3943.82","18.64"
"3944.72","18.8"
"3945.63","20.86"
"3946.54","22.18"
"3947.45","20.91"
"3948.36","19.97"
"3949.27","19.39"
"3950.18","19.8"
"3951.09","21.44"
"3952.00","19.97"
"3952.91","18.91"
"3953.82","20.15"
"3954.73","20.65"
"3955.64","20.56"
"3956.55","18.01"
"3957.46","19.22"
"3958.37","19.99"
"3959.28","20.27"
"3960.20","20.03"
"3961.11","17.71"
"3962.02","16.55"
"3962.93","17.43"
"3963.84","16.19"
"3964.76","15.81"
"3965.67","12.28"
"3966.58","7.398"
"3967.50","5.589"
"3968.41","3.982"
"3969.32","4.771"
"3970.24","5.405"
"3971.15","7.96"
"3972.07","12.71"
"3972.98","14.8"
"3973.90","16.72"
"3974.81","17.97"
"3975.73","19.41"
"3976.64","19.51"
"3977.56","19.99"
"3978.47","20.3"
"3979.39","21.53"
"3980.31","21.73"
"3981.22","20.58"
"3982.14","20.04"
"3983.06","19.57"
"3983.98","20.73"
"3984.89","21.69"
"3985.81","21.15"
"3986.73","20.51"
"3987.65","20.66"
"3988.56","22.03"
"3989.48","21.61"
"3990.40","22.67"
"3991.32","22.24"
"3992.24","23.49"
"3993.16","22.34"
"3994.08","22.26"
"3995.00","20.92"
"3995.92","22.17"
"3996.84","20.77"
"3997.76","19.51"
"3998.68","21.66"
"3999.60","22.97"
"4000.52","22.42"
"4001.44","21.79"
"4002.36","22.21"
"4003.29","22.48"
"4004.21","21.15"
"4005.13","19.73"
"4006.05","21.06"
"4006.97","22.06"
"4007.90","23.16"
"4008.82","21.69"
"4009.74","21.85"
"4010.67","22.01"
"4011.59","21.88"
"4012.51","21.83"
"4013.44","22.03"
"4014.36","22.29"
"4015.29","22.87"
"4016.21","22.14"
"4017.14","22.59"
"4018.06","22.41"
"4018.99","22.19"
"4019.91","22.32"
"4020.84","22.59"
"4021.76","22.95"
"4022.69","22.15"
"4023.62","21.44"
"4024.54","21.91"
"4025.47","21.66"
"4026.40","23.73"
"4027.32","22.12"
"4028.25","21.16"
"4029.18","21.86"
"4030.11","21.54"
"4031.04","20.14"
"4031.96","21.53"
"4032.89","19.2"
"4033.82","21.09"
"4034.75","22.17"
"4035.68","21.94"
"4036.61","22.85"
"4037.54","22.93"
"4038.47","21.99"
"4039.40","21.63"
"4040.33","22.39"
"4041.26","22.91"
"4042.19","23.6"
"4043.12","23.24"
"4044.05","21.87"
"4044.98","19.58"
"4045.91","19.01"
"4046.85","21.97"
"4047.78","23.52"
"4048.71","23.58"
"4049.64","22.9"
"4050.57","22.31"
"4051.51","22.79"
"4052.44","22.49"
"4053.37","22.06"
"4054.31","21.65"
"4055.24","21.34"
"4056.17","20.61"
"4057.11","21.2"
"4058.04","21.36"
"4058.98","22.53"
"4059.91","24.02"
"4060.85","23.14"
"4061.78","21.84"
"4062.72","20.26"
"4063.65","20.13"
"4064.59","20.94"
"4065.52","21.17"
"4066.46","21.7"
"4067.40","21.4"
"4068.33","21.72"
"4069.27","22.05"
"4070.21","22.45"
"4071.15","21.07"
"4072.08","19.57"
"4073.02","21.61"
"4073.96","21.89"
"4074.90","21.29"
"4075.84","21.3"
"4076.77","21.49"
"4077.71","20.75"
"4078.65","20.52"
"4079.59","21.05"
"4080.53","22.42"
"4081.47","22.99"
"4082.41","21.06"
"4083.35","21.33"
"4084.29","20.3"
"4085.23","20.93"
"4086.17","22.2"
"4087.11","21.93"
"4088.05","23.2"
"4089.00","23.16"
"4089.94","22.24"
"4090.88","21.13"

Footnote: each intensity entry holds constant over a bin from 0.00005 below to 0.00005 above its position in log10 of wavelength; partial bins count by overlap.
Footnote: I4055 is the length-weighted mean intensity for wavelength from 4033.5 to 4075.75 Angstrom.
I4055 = 21.9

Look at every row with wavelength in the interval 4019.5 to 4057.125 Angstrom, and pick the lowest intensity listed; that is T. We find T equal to 19.01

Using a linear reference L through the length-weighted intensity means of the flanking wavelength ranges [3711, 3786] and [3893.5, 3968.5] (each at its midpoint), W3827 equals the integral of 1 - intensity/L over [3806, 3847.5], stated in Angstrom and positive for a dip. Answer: -1.5 Angstrom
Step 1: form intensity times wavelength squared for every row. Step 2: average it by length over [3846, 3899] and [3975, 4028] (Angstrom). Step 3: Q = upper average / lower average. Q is 1.18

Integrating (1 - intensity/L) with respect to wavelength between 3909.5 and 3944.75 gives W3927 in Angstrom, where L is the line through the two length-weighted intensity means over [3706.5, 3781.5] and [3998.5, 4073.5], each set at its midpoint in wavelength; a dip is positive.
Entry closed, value 5.7 Angstrom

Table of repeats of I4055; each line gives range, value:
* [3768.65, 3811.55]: 17.8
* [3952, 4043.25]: 20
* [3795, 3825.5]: 18.1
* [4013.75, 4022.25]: 22.5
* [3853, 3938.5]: 18.2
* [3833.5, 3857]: 18.3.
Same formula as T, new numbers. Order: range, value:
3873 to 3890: 9.639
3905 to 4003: 3.138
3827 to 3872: 9.297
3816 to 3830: 15.07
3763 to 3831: 9.474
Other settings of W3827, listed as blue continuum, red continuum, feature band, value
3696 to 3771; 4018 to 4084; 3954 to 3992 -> 5.6 Angstrom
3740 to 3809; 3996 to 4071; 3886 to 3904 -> 2.2 Angstrom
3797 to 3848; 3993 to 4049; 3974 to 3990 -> 0.4 Angstrom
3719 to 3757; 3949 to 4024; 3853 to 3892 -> -3.9 Angstrom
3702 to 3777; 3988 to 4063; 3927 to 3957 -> 6.6 Angstrom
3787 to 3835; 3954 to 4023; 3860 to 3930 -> -2.9 Angstrom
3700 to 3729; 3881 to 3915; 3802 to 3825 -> -3.3 Angstrom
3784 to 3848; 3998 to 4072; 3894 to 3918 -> -0.8 Angstrom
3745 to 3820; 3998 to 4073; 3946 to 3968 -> 2.8 Angstrom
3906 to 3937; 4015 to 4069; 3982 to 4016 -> -2.8 Angstrom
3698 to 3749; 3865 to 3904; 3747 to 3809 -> -2.6 Angstrom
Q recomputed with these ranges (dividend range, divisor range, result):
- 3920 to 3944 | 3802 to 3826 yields 0.80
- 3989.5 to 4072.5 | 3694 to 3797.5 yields 1.54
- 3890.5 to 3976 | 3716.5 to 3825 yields 1.08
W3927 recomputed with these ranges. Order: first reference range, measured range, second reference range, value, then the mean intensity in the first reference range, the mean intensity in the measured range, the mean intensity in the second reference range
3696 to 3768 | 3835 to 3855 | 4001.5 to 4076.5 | -0.4 Angstrom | 15.8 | 18.4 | 21.9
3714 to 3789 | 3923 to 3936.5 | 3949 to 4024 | 4.8 Angstrom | 16.7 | 12.2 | 19.5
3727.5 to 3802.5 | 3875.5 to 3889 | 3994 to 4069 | 0.7 Angstrom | 16.6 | 17.9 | 21.9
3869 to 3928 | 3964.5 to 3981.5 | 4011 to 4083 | 5.3 Angstrom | 19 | 14.1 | 21.8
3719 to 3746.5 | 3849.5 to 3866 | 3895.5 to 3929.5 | -2.5 Angstrom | 15.5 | 21.2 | 19.6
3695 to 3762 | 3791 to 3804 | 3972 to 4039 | 0.8 Angstrom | 15.6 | 16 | 21.4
